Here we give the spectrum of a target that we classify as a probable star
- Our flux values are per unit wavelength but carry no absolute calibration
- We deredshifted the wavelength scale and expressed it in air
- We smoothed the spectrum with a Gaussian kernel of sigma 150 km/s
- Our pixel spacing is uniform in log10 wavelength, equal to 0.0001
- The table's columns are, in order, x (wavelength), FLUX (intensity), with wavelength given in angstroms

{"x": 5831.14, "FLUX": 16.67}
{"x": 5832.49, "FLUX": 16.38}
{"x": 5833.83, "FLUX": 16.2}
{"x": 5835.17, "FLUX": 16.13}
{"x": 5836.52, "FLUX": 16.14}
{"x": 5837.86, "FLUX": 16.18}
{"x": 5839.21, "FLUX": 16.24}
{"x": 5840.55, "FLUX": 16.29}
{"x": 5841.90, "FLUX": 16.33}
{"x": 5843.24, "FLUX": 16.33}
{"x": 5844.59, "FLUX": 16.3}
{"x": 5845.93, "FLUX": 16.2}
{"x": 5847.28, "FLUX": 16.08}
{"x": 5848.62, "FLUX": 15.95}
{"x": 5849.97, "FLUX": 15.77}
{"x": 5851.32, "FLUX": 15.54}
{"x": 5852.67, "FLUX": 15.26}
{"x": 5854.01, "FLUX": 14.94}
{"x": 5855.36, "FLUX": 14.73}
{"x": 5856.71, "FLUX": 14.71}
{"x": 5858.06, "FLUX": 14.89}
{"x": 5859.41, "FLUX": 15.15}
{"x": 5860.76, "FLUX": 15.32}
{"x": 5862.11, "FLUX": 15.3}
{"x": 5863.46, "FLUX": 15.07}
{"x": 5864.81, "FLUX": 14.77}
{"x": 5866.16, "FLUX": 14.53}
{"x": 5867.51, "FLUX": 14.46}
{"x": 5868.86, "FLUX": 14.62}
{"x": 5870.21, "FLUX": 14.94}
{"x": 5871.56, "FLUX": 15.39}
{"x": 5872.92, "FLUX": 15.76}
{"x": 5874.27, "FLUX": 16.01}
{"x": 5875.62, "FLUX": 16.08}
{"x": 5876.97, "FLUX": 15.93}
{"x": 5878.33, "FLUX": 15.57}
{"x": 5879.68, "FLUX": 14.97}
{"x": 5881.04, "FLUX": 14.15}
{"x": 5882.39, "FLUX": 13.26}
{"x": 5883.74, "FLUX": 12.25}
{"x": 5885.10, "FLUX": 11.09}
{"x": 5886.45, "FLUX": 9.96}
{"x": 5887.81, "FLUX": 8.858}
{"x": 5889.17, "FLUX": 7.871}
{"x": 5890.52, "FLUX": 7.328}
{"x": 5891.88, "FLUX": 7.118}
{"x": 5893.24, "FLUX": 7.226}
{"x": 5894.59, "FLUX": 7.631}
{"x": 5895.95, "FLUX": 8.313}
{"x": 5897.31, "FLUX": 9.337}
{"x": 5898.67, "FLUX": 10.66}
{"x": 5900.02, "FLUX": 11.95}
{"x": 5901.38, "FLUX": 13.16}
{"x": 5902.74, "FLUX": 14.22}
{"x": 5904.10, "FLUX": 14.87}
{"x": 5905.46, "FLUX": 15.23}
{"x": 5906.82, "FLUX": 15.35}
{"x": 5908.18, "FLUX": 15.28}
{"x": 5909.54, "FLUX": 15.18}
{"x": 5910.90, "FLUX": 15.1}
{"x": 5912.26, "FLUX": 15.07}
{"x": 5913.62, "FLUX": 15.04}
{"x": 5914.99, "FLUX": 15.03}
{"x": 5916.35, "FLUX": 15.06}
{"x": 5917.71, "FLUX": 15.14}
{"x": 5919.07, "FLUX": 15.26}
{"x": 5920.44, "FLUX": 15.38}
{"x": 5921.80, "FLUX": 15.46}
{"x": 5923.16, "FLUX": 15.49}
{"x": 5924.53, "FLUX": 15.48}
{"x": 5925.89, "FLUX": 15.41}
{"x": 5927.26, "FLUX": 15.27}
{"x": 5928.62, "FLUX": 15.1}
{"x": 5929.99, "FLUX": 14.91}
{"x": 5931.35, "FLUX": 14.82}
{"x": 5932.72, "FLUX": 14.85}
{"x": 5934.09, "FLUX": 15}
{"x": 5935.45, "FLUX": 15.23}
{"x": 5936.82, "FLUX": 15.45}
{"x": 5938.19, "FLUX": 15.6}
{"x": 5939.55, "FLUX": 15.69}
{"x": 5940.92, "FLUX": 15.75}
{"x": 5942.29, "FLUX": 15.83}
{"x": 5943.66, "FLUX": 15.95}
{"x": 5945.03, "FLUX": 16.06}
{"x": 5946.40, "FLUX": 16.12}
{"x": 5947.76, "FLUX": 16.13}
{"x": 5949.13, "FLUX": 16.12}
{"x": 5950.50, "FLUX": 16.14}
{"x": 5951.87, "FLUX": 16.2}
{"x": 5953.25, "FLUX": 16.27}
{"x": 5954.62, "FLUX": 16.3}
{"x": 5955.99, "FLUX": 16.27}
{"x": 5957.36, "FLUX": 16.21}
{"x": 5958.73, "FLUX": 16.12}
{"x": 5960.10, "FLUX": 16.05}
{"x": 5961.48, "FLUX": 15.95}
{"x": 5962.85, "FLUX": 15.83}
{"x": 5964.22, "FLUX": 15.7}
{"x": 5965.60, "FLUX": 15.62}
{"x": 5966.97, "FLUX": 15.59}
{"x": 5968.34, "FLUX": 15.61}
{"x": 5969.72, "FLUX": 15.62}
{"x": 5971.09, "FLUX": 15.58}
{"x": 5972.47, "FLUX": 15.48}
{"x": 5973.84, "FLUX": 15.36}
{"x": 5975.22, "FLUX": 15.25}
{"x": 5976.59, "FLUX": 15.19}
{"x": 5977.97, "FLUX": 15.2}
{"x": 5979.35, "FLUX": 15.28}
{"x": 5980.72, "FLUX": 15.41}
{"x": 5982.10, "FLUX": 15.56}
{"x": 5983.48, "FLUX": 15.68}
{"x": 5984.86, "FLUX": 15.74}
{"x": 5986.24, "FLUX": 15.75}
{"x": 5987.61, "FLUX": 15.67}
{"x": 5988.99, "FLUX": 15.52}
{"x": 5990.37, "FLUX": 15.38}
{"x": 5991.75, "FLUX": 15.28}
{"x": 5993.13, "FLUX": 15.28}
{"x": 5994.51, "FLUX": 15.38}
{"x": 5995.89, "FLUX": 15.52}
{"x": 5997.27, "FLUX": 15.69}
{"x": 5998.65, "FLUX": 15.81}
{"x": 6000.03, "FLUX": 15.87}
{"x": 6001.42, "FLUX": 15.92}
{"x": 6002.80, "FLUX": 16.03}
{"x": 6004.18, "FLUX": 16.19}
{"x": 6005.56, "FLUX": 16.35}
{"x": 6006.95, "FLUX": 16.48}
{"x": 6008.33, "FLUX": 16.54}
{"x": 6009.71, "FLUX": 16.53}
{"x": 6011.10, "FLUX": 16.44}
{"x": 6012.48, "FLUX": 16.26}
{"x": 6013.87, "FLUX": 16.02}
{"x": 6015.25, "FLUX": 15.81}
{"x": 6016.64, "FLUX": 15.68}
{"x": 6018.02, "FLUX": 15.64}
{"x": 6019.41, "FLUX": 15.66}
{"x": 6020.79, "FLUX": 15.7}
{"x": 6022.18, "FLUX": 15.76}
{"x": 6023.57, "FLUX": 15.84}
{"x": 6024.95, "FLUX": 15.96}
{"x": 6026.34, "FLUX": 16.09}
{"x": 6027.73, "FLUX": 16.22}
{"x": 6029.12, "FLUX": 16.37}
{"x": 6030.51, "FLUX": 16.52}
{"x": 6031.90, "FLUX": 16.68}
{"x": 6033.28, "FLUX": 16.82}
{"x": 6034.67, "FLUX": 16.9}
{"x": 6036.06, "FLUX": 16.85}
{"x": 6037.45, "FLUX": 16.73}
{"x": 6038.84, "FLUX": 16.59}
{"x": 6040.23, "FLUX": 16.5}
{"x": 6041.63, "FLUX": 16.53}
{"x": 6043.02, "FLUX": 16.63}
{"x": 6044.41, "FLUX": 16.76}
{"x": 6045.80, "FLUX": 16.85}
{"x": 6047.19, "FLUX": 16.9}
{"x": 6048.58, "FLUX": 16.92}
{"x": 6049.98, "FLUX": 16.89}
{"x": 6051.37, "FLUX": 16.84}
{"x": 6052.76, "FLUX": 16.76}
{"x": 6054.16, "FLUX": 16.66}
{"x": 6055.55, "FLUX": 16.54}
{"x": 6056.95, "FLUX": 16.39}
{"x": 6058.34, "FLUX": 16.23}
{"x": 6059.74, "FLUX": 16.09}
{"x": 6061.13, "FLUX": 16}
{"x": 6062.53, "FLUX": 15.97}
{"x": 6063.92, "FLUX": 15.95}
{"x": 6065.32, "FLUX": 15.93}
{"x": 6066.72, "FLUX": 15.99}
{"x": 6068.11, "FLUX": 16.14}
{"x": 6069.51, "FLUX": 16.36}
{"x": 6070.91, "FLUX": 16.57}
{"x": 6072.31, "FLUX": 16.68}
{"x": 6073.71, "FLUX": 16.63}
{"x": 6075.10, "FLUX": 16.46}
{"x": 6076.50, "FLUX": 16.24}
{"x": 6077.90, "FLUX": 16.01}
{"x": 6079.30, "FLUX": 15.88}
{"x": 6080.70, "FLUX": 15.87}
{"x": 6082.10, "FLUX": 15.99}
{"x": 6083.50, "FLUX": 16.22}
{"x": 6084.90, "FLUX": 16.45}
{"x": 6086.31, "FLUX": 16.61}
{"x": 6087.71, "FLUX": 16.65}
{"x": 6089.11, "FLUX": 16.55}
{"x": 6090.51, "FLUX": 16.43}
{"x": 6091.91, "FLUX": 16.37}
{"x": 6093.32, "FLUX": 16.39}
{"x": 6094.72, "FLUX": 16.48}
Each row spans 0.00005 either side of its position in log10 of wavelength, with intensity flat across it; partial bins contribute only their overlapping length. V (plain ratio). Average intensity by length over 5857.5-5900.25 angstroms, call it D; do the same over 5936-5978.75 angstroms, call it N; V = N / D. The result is 1.25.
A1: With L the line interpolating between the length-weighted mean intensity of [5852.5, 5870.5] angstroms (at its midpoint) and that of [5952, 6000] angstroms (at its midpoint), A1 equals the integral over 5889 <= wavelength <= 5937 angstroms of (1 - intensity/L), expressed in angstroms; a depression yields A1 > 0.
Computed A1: 5.5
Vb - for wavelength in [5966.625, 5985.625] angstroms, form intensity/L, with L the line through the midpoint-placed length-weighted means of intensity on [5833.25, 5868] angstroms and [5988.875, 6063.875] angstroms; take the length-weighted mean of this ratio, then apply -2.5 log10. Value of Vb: 0.04 mag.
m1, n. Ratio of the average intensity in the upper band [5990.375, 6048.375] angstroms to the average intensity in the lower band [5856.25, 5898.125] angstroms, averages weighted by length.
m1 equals 1.3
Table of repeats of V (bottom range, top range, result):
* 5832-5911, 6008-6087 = 1.17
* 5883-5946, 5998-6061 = 1.21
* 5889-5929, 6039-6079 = 1.25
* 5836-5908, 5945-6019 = 1.15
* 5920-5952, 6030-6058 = 1.07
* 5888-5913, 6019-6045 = 1.40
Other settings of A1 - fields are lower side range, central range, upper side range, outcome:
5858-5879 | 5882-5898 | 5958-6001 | 6.5 angstroms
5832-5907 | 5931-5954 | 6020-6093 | -1.3 angstroms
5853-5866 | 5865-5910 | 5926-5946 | 7.2 angstroms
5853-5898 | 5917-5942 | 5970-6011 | -1.8 angstroms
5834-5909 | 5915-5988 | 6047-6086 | -3.5 angstroms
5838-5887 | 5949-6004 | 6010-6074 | 0.5 angstroms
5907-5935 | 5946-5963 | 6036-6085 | -0.7 angstroms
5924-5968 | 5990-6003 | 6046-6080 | 0.3 angstroms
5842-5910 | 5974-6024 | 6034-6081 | -0.7 angstroms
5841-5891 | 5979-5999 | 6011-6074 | 0.3 angstroms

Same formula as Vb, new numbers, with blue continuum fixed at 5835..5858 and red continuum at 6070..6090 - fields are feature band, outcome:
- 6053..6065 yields 0.004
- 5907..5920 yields 0.057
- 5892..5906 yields 0.396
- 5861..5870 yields 0.071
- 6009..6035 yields 0.004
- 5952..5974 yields 0.014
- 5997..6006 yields 0.012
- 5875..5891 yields 0.275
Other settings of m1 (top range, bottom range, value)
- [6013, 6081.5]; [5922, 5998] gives 1.05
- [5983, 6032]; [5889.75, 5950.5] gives 1.13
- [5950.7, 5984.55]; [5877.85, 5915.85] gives 1.29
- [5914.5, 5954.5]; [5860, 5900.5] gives 1.24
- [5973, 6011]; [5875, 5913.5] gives 1.28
